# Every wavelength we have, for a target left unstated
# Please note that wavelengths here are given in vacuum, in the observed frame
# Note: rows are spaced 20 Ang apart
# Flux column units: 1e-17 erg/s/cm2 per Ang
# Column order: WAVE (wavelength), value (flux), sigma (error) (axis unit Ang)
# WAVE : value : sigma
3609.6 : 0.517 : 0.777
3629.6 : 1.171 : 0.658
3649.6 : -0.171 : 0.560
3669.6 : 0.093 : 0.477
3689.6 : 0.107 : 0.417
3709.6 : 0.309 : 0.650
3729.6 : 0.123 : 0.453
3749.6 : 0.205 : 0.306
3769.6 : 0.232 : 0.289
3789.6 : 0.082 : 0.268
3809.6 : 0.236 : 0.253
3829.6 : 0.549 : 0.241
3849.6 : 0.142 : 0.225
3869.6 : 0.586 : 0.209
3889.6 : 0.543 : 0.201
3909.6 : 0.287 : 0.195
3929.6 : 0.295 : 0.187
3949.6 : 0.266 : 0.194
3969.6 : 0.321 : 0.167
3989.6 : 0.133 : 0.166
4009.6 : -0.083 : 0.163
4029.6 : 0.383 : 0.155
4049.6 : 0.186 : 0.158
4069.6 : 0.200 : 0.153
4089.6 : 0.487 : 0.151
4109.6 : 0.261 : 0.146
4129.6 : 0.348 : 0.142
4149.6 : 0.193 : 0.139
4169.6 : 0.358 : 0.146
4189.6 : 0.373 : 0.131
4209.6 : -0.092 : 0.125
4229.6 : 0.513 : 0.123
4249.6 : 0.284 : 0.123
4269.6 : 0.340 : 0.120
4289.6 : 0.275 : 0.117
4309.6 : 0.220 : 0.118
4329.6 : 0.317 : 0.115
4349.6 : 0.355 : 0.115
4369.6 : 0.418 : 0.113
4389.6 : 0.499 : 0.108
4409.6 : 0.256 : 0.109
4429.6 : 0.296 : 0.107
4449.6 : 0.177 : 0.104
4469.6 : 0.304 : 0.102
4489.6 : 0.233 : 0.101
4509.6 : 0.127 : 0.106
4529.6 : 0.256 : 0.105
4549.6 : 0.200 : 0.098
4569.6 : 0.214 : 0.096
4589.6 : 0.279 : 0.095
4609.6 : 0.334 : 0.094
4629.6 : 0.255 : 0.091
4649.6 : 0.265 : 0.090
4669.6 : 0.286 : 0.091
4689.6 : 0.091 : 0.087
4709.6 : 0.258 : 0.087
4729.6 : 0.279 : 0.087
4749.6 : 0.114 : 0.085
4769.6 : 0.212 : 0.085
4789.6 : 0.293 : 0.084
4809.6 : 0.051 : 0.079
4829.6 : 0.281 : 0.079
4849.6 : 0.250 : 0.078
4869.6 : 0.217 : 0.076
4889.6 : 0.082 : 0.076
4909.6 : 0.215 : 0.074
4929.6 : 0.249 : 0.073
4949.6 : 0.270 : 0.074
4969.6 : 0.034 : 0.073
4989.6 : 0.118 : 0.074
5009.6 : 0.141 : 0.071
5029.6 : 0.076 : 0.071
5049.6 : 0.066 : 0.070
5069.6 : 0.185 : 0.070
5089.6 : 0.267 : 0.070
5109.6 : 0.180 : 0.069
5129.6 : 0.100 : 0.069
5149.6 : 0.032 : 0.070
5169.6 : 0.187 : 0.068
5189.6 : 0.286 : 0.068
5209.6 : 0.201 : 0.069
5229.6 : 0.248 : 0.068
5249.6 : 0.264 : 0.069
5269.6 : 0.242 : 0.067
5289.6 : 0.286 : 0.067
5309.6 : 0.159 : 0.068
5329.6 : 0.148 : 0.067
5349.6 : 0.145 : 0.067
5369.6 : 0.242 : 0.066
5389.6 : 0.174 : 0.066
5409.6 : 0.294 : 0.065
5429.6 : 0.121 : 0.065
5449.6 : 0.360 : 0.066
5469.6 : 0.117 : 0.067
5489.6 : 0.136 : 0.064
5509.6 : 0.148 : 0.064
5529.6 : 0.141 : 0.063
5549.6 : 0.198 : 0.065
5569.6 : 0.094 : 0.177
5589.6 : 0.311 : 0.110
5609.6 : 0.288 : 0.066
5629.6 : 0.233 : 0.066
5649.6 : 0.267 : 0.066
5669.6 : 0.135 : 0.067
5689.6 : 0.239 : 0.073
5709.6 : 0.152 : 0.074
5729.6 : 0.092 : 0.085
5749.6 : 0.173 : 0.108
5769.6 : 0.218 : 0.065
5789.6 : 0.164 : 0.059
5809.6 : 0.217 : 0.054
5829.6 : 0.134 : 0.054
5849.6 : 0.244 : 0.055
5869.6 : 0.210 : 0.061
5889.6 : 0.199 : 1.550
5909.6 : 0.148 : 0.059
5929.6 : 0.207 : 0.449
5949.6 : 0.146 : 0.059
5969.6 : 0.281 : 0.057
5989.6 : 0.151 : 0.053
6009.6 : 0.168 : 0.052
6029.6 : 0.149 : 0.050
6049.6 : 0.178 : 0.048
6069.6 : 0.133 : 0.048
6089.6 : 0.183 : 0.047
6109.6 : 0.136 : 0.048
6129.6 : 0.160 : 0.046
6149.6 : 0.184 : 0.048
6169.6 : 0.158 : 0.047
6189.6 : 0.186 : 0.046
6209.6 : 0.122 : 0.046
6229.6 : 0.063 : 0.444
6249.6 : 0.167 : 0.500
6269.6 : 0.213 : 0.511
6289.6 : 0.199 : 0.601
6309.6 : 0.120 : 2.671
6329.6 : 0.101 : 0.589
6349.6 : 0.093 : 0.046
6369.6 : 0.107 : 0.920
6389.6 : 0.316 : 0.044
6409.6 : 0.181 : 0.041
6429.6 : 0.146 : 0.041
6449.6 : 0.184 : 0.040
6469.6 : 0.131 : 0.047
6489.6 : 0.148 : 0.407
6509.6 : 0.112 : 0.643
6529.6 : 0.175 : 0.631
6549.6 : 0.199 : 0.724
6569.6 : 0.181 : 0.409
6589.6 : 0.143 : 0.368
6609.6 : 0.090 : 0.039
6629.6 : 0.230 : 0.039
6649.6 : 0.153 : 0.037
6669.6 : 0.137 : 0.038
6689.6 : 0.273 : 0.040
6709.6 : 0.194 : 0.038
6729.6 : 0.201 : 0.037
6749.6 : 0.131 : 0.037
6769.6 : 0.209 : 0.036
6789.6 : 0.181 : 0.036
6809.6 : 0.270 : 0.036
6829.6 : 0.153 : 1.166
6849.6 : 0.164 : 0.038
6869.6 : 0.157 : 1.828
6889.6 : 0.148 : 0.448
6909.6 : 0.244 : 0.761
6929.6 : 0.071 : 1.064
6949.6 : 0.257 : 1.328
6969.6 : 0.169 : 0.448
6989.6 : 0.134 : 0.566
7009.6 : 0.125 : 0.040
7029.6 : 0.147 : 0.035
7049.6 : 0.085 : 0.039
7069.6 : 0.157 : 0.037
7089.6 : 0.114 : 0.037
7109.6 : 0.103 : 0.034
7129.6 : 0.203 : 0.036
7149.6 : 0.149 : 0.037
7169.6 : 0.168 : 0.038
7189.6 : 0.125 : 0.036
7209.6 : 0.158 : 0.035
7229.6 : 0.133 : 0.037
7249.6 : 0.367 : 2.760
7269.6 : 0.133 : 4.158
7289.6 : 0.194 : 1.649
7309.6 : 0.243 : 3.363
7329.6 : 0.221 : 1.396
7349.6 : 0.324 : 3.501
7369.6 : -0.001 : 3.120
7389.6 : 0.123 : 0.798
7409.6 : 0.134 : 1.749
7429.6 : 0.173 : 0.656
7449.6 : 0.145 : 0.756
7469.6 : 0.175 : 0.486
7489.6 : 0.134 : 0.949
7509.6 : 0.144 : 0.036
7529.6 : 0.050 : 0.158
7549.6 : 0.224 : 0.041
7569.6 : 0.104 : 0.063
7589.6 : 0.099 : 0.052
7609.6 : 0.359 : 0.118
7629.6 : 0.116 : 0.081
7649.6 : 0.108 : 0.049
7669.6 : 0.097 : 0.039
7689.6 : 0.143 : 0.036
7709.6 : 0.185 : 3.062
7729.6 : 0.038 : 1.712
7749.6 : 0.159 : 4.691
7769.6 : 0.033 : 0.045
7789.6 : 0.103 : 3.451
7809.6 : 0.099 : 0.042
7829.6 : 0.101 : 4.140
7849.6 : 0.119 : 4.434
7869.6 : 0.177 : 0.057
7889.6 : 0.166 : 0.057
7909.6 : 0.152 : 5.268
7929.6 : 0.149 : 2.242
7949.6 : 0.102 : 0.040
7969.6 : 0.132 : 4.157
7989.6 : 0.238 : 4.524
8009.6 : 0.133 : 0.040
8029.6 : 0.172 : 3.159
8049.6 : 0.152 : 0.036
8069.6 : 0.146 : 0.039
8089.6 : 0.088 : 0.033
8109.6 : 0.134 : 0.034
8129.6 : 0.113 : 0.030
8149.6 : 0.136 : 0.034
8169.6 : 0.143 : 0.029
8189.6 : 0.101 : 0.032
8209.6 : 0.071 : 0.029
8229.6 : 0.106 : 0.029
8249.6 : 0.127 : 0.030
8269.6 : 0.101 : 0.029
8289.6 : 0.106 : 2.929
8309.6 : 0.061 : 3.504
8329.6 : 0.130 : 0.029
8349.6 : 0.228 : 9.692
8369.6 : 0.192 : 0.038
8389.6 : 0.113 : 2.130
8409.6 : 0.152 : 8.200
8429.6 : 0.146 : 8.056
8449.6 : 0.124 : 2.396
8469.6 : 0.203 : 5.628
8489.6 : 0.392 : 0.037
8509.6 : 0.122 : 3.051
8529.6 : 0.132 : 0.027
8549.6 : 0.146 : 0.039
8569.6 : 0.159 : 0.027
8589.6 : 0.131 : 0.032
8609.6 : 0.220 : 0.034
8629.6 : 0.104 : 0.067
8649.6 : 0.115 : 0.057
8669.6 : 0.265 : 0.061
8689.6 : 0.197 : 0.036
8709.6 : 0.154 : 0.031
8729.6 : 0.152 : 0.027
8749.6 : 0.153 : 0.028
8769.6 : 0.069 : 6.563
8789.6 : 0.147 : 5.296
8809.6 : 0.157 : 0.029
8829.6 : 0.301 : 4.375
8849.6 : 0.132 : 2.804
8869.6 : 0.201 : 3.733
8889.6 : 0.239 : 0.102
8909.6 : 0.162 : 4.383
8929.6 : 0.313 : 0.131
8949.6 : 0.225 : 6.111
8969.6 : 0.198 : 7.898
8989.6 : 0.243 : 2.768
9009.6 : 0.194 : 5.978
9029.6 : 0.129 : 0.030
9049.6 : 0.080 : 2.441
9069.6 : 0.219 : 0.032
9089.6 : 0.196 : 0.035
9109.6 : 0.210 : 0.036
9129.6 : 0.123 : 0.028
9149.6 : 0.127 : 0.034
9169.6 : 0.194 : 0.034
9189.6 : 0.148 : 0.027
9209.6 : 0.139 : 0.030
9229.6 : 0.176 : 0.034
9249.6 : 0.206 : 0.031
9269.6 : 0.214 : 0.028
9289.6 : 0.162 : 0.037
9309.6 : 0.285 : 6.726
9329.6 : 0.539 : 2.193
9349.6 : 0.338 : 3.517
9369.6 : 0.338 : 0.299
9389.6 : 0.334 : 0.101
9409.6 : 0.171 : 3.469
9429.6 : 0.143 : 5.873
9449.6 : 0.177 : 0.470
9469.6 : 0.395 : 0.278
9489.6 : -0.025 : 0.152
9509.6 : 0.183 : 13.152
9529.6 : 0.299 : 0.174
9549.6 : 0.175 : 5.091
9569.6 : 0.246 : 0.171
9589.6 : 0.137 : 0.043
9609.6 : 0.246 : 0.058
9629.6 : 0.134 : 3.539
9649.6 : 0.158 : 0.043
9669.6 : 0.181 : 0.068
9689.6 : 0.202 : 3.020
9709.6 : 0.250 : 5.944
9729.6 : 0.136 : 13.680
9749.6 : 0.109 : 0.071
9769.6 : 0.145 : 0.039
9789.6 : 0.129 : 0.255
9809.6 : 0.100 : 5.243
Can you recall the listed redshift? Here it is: 1.27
